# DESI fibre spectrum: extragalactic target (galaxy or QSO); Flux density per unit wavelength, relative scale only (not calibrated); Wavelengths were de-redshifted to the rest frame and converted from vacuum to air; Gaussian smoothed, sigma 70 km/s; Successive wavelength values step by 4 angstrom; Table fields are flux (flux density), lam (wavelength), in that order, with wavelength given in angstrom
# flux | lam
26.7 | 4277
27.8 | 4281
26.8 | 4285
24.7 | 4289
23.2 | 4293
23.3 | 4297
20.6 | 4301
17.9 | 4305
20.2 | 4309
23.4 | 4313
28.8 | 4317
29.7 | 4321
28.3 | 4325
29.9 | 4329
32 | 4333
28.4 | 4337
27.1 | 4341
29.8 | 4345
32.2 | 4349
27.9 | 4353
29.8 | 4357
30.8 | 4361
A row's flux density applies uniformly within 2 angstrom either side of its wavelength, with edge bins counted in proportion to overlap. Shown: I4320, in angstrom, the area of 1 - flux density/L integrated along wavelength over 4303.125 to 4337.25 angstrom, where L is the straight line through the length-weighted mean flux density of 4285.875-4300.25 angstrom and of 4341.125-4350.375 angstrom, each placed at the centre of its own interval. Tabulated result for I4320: 0.9 angstrom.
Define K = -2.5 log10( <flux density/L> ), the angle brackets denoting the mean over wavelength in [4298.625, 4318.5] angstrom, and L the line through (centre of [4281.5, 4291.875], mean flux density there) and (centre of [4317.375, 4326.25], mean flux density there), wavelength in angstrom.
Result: 0.26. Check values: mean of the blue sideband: 25.8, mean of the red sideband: 29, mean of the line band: 22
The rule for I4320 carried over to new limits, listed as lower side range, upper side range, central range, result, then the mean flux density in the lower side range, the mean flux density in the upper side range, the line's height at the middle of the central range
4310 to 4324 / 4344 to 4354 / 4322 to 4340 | -0.8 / 26.9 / 30.2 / 28.3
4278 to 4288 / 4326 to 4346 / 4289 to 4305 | 3.2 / 27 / 29.4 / 27.6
